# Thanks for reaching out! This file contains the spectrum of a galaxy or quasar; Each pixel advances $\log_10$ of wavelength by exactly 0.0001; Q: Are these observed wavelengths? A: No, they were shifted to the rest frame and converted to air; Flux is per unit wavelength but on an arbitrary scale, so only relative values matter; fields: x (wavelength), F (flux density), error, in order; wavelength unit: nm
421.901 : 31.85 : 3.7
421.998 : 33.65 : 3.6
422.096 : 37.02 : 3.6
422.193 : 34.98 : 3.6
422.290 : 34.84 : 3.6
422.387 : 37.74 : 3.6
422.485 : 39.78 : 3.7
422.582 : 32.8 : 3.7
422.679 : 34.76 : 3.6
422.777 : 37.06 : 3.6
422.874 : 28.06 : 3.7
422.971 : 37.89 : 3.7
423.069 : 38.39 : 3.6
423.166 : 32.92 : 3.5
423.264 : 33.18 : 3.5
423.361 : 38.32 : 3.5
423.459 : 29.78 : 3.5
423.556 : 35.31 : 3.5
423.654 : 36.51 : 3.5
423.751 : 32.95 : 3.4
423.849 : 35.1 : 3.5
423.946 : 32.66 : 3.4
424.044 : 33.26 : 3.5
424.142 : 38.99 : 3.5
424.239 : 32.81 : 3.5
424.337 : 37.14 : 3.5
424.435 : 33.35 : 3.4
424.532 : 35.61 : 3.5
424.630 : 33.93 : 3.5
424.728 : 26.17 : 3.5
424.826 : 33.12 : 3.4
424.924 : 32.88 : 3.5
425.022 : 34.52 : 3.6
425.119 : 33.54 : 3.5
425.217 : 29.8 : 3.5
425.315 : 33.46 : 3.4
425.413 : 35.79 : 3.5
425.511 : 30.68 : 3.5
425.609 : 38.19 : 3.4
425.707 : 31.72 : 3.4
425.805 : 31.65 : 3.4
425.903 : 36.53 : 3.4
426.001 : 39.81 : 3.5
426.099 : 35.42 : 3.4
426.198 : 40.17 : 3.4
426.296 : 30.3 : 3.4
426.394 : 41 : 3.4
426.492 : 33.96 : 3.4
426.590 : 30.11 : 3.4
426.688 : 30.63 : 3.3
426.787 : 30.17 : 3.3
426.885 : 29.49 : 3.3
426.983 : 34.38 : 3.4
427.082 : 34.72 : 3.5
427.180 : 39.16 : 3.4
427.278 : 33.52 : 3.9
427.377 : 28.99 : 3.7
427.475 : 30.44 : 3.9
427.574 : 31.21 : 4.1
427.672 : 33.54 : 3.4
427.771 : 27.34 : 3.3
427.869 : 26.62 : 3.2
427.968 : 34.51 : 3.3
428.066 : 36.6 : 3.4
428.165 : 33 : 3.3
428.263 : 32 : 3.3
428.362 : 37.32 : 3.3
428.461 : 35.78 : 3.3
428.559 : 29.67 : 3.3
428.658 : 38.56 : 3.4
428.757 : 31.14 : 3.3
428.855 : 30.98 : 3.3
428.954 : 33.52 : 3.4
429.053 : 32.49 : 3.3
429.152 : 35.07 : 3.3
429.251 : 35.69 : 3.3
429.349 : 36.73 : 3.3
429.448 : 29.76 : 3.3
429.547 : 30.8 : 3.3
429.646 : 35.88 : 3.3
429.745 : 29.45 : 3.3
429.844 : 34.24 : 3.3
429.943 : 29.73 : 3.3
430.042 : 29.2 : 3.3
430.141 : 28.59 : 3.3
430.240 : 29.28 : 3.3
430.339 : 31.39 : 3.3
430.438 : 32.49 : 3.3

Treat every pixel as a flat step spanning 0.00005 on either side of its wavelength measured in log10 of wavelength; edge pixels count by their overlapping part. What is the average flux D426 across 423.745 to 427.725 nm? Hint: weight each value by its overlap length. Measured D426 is 33.7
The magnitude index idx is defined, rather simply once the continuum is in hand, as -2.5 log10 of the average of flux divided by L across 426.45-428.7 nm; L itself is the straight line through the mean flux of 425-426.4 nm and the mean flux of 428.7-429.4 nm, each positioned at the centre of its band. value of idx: 0.05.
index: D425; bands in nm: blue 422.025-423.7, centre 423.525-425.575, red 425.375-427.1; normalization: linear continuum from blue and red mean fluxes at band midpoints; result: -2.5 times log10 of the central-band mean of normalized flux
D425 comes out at 0.03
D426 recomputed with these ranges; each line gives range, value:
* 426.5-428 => 31.7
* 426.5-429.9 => 32.8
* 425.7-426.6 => 35.4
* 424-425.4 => 33.5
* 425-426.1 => 34.2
